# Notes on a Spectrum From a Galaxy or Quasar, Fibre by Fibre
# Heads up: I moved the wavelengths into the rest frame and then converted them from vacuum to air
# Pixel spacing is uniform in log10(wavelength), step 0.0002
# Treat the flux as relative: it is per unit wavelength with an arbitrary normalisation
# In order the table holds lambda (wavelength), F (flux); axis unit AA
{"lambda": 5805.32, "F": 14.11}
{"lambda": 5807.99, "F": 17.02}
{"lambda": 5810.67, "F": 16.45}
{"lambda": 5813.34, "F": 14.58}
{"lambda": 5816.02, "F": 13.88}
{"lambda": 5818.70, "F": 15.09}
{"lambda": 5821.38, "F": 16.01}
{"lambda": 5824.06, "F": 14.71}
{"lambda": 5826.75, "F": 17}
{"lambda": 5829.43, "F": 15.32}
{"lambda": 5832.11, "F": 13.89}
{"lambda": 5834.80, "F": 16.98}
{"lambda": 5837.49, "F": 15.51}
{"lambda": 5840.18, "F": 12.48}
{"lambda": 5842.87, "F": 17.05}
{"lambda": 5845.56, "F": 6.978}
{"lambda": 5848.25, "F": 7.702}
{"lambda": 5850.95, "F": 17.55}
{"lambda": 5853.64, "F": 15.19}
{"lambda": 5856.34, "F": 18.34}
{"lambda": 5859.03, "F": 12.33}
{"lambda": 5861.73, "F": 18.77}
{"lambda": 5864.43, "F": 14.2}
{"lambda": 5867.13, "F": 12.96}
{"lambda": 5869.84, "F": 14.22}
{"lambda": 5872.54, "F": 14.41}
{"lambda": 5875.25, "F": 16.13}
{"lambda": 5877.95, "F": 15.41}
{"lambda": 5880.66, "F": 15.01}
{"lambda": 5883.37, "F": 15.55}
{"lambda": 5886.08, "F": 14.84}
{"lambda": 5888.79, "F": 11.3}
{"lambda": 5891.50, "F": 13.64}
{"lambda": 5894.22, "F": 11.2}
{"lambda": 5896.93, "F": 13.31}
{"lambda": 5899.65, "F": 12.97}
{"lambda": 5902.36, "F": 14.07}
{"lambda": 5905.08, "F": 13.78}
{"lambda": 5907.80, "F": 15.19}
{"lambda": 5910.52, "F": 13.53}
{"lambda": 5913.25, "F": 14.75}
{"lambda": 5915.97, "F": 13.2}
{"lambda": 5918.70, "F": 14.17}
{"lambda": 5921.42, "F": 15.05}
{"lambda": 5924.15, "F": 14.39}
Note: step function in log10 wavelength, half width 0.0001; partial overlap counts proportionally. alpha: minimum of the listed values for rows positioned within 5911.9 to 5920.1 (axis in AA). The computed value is 13.2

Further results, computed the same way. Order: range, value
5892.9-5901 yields 11.2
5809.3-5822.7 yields 13.88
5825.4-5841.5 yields 12.48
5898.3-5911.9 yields 12.97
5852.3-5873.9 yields 12.33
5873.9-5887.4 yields 14.84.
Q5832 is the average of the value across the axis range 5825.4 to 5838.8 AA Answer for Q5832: 15.7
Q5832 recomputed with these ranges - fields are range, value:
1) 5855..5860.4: 15.4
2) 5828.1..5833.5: 14.6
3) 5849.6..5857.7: 17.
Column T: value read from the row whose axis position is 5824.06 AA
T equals 14.71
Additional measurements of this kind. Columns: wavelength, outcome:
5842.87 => 17.05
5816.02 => 13.88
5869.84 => 14.22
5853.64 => 15.19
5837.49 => 15.51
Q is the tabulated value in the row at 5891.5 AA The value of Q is 13.64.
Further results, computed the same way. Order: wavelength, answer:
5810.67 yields 16.45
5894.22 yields 11.2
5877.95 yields 15.41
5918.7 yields 14.17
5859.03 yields 12.33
